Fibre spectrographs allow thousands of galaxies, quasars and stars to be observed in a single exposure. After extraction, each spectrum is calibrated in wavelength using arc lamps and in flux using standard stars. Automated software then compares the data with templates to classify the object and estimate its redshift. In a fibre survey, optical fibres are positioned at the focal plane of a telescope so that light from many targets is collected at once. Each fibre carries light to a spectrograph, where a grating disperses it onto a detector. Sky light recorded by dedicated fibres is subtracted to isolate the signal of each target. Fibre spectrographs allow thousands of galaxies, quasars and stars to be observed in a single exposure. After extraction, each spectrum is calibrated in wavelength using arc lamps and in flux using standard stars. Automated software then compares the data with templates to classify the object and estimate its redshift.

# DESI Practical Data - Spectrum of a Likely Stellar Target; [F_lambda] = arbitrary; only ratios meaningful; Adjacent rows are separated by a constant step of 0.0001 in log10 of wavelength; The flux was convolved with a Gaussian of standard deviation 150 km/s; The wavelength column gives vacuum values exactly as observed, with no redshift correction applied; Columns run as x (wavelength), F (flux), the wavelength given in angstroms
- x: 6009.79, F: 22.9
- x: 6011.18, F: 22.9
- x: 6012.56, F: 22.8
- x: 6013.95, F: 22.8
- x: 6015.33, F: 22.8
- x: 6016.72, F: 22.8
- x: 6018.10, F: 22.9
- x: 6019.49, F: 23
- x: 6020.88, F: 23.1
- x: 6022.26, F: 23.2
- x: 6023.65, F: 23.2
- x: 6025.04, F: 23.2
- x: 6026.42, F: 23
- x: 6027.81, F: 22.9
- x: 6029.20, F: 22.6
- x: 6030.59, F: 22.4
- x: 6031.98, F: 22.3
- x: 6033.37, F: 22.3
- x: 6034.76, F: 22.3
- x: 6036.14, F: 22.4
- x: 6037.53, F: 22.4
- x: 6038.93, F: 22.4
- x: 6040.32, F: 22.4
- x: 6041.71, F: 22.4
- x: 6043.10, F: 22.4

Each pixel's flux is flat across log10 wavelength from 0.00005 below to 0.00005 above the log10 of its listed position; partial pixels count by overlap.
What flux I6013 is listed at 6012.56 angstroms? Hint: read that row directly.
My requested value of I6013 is 22.8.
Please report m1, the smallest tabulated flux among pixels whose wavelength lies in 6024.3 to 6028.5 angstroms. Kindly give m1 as 22.9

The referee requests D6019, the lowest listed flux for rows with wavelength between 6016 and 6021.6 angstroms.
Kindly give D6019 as 22.8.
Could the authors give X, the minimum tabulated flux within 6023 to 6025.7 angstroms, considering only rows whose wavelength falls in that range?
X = 23.2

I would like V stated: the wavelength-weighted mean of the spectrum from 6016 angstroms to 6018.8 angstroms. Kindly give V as 22.8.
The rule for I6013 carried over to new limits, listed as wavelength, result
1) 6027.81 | 22.9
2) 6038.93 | 22.4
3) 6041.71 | 22.4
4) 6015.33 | 22.8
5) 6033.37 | 22.3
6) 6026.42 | 23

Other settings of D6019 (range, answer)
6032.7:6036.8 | 22.3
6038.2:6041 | 22.4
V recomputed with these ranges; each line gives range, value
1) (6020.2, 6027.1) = 23.2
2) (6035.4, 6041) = 22.4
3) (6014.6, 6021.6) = 22.9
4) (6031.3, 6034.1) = 22.3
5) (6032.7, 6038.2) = 22.4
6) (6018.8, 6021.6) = 23.1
